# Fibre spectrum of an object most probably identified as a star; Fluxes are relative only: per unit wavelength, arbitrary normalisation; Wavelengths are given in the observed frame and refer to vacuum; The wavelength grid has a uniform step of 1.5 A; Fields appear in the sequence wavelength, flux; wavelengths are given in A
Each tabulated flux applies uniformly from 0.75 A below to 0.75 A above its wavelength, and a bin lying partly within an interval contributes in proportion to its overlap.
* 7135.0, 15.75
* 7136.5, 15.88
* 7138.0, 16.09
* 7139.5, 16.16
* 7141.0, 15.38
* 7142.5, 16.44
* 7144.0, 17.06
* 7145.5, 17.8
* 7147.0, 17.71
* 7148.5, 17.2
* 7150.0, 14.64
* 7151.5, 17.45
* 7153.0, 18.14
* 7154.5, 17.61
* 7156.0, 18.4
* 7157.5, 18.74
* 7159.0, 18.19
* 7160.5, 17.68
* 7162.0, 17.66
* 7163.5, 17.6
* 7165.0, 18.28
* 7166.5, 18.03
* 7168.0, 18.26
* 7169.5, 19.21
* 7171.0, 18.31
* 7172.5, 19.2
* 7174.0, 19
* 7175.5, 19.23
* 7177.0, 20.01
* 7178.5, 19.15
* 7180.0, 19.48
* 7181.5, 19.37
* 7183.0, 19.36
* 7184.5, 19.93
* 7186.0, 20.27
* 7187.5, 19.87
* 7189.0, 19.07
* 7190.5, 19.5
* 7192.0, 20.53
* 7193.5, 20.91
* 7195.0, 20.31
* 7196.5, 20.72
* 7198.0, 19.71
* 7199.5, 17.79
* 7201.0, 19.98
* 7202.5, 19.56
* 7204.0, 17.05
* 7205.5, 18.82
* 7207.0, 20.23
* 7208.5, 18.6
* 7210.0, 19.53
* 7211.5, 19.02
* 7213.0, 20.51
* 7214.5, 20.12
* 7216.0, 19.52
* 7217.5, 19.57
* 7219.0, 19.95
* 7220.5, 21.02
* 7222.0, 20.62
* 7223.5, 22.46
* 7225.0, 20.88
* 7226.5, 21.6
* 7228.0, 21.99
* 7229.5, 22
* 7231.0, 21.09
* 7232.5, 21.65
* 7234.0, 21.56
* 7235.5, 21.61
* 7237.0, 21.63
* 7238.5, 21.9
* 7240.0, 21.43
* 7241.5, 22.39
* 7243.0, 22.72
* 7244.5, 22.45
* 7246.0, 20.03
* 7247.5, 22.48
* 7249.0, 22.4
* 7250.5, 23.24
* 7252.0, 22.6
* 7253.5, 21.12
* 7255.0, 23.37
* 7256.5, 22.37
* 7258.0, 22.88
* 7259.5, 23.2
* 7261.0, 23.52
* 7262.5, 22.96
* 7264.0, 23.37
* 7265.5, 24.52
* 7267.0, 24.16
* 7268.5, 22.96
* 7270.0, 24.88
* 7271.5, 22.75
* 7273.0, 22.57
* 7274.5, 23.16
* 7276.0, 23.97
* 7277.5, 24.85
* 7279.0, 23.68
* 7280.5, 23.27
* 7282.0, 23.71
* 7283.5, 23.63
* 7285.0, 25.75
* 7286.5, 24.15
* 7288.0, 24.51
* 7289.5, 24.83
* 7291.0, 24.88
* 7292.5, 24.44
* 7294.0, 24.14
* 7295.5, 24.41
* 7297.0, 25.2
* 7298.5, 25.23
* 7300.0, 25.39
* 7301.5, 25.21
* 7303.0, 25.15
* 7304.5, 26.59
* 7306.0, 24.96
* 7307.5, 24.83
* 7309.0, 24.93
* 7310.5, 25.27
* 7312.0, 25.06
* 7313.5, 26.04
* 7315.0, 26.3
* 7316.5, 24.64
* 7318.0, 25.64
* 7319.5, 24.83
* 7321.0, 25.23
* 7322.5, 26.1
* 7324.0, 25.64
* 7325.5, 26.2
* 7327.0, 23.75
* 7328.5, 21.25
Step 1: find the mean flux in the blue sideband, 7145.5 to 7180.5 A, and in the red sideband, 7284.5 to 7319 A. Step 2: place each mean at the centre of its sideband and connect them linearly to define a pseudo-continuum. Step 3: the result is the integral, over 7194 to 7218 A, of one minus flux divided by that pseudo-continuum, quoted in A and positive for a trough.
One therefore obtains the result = 1.0 A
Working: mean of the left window 18.2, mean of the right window 25.1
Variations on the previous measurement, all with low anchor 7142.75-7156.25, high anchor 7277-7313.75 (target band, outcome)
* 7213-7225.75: 0.2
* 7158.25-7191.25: -0.7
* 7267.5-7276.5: 0.1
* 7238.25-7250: 0.1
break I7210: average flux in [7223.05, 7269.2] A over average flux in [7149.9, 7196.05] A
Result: 1.2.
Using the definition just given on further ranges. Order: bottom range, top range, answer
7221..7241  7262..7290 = 1.11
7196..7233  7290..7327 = 1.25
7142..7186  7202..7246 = 1.13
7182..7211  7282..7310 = 1.27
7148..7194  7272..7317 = 1.32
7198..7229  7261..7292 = 1.20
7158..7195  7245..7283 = 1.21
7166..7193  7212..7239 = 1.09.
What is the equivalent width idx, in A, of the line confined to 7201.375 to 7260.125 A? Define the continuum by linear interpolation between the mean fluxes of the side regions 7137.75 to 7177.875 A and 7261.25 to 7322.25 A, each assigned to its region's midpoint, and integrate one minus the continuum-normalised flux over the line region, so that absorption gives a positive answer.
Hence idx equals 0.9 A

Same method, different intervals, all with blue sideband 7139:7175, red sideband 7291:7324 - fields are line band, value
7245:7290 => -0.2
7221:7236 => -0.2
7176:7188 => -0.5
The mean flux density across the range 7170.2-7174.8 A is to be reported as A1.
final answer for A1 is 18.8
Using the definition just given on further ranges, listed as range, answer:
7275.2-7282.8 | 23.9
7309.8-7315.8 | 25.7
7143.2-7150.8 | 16.9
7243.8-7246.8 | 21.2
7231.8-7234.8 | 21.6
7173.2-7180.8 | 19.4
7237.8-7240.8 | 21.7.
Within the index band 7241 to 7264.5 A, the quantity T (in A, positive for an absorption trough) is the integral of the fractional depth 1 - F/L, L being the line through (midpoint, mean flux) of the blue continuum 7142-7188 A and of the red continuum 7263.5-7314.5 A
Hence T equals 0.1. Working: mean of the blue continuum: 18.4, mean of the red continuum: 24.5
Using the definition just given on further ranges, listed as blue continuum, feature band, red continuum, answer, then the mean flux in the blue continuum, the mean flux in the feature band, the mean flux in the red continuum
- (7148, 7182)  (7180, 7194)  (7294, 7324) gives -0.3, 18.3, 19.8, 25.3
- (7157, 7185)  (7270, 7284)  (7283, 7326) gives 0.1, 18.8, 23.6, 25.1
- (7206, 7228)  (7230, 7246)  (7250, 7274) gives -0.1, 20.3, 21.8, 23.2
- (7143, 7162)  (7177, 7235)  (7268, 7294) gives 0.4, 17.5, 20.1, 24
